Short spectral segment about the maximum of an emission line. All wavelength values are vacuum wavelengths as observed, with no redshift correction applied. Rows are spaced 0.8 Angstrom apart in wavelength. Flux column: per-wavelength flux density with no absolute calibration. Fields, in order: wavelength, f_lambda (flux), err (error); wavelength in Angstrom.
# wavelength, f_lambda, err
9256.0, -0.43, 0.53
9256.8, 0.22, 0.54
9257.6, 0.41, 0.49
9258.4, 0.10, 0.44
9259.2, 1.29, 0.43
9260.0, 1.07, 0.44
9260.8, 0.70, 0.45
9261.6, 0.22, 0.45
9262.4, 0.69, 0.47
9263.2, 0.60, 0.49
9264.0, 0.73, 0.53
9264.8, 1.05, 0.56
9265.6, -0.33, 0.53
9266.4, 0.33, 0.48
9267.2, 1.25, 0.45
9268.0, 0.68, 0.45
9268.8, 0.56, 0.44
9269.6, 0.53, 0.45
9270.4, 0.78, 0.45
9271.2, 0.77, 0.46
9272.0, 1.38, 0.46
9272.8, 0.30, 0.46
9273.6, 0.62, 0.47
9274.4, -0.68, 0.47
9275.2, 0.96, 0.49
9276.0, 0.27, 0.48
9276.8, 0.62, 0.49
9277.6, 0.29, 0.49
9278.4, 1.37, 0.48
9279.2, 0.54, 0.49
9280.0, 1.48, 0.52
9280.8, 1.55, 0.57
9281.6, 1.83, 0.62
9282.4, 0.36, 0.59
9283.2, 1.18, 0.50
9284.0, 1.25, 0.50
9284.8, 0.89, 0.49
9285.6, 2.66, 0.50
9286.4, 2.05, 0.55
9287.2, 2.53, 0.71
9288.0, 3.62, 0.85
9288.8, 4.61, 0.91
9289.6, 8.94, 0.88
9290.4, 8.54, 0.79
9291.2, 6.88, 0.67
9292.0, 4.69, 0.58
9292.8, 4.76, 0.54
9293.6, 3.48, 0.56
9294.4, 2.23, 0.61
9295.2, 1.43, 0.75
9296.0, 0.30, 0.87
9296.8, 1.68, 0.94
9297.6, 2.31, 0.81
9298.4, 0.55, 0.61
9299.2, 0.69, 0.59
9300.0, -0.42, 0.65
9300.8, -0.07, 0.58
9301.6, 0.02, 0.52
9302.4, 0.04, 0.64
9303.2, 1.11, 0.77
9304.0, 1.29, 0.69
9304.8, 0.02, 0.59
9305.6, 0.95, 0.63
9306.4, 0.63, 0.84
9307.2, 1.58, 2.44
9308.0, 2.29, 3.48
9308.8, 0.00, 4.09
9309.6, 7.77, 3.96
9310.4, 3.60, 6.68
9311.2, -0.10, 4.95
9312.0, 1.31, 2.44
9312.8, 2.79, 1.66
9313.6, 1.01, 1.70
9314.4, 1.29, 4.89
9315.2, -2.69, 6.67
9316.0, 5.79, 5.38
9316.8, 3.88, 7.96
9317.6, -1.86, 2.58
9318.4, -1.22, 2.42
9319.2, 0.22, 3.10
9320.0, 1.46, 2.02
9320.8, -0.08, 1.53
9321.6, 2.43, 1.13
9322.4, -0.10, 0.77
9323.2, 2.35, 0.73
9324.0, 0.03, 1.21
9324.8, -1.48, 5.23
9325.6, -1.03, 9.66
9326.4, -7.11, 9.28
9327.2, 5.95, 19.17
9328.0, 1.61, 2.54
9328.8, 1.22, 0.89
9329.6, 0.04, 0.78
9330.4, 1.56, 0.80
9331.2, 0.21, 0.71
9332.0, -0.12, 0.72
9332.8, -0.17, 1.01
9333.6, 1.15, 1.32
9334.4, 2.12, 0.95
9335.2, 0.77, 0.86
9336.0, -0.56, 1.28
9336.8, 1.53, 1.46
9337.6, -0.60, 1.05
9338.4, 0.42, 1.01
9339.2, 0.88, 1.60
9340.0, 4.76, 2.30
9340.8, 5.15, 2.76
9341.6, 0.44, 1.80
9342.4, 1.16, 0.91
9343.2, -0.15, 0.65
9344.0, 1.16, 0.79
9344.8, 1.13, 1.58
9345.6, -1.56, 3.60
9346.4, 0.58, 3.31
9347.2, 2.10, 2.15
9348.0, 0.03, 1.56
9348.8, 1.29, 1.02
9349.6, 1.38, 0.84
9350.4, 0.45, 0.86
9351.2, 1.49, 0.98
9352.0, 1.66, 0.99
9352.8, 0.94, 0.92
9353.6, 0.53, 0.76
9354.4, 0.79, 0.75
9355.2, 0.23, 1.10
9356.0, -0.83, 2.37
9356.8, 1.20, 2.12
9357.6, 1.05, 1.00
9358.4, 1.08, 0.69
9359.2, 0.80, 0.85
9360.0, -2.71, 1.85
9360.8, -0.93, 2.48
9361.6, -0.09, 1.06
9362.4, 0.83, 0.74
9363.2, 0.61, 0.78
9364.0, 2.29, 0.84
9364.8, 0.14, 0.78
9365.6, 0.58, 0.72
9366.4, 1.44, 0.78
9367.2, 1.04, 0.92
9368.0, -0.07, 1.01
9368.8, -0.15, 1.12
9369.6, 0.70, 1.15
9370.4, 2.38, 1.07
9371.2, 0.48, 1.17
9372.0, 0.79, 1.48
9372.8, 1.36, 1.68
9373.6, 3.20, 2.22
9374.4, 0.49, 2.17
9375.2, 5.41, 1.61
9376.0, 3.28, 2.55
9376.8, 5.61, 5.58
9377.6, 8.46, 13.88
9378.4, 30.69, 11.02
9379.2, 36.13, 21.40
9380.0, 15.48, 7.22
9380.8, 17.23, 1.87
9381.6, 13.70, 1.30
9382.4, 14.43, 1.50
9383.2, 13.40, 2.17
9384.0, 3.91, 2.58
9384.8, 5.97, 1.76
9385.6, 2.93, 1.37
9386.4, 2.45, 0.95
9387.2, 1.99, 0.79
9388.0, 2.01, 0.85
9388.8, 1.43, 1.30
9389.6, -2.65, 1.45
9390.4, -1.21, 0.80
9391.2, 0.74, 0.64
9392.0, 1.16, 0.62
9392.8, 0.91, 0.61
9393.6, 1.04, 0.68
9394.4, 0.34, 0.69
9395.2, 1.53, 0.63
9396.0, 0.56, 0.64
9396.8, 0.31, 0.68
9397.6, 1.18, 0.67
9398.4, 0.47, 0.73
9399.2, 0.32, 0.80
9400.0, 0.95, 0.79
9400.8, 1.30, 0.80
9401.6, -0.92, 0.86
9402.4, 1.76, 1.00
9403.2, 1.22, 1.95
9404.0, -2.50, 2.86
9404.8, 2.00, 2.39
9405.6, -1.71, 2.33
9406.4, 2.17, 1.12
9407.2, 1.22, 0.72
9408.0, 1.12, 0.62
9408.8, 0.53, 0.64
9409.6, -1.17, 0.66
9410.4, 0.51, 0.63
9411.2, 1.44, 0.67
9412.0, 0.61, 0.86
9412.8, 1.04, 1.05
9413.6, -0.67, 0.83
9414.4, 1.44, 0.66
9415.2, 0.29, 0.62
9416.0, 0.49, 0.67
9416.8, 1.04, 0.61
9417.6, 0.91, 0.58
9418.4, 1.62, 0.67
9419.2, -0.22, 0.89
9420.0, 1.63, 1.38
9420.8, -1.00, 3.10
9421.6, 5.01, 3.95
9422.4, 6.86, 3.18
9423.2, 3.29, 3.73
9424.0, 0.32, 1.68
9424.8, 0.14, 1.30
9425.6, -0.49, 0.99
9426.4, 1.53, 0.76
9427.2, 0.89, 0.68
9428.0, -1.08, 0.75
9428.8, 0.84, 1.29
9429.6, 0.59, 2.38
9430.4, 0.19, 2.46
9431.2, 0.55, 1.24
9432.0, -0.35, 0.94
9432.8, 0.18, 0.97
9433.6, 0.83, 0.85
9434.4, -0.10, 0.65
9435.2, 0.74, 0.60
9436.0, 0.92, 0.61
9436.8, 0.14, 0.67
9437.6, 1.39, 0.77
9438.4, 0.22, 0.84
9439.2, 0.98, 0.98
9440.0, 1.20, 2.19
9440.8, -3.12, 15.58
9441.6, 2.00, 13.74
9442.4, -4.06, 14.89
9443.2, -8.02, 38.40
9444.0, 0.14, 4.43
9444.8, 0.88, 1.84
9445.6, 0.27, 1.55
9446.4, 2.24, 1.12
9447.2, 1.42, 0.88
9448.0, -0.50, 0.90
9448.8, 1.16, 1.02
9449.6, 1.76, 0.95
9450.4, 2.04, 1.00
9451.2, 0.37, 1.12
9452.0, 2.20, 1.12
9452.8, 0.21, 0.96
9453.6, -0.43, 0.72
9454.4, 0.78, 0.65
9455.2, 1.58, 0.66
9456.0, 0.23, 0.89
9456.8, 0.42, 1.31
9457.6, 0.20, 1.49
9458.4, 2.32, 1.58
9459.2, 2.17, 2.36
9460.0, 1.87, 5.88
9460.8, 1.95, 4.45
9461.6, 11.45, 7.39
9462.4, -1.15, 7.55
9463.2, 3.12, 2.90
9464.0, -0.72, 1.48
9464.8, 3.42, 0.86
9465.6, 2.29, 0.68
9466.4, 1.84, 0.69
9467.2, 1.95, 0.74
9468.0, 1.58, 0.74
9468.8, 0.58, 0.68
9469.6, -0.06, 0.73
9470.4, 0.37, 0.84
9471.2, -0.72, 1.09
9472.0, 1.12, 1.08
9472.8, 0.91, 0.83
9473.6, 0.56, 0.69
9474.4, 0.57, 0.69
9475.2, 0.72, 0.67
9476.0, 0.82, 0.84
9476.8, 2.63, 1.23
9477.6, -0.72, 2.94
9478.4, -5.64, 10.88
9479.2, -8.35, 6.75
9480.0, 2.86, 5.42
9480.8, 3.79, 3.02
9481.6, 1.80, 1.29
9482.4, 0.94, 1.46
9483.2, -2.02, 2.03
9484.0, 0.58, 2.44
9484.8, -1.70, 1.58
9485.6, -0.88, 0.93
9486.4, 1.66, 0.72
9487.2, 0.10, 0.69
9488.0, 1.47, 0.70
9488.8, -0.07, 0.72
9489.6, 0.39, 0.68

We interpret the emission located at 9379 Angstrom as [O III] 5007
